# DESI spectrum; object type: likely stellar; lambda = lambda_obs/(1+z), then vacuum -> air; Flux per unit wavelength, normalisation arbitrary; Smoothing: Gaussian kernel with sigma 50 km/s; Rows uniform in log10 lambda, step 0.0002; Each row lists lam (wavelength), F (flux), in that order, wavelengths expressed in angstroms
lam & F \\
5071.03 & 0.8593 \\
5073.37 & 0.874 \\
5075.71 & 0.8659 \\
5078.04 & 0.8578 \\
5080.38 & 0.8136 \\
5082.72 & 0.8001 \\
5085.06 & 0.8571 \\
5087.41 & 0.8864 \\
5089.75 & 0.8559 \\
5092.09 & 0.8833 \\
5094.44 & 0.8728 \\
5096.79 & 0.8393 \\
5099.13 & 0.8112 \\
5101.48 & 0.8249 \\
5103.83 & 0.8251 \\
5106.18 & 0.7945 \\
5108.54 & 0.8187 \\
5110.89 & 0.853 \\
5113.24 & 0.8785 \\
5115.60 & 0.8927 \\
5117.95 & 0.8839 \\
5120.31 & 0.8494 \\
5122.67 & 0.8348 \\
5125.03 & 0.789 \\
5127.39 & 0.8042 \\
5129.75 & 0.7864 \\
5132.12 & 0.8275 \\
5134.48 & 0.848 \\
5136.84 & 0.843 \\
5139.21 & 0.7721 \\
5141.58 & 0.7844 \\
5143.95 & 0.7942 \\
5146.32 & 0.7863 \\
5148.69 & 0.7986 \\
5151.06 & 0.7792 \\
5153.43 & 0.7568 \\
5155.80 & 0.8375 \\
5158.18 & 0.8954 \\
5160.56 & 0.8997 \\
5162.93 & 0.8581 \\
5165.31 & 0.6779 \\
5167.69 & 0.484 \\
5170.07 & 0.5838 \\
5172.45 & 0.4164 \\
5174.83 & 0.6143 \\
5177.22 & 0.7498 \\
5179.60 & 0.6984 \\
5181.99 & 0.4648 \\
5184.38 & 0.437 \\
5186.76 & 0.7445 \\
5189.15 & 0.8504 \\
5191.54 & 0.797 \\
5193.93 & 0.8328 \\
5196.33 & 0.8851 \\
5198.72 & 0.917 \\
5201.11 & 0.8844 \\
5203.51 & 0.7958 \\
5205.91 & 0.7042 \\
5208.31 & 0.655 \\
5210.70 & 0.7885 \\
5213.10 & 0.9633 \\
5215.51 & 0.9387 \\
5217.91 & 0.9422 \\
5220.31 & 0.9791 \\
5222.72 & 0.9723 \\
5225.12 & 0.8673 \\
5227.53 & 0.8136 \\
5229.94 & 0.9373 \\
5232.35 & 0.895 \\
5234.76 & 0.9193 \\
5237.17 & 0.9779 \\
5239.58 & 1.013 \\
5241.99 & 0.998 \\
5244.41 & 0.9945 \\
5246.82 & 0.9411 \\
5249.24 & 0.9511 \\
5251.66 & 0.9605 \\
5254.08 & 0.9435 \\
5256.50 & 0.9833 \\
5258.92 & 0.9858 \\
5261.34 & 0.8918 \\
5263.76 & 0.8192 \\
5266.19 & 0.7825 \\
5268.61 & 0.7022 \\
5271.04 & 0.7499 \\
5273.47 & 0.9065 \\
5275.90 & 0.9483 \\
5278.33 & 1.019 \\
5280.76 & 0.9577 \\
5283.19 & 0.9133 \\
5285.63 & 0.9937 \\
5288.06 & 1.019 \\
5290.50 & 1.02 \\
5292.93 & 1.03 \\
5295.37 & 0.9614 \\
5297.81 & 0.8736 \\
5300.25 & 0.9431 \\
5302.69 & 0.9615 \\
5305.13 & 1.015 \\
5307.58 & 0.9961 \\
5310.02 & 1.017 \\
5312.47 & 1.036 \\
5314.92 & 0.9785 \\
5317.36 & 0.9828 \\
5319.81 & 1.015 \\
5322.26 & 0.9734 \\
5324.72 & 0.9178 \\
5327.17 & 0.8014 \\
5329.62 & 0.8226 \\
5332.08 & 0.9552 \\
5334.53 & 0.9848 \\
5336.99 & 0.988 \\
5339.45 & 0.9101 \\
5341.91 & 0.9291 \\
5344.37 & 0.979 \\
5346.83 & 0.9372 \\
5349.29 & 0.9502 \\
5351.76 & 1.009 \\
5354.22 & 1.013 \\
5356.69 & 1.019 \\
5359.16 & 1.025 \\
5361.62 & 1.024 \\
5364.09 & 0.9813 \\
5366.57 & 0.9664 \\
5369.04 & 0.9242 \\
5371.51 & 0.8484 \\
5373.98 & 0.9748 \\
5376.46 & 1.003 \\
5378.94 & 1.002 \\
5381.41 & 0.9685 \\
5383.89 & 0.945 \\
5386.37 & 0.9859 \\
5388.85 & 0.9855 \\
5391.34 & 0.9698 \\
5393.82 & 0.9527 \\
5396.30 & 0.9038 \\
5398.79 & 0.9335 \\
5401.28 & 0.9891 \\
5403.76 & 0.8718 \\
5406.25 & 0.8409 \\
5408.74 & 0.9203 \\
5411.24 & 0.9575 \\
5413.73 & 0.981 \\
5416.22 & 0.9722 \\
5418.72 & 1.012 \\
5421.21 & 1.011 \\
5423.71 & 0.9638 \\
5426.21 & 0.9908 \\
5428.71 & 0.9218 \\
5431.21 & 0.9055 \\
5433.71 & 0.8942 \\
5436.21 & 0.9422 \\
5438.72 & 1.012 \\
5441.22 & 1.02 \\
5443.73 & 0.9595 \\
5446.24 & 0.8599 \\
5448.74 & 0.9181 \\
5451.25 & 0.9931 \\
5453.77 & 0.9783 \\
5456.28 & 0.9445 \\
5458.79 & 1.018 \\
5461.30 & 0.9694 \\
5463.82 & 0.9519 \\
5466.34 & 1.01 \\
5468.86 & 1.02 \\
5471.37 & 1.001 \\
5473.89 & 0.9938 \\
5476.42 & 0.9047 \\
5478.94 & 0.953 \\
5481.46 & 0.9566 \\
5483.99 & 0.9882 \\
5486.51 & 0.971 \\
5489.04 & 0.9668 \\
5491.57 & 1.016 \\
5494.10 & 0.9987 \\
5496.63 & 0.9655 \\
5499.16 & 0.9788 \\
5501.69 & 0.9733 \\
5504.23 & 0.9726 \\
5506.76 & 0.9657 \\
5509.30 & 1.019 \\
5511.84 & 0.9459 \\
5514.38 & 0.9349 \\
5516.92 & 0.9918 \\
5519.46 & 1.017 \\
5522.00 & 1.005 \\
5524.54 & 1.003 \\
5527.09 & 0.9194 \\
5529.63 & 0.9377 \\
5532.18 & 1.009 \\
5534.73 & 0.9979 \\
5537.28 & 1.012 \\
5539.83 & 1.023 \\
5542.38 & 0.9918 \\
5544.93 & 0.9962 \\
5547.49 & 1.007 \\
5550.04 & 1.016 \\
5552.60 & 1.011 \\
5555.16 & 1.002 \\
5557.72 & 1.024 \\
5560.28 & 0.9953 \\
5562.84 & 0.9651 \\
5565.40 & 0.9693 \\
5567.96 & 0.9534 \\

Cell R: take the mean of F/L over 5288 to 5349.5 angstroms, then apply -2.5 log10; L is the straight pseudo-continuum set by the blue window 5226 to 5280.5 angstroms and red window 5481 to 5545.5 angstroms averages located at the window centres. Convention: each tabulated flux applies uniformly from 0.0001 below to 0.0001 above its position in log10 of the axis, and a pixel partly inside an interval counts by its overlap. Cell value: -0.03 mag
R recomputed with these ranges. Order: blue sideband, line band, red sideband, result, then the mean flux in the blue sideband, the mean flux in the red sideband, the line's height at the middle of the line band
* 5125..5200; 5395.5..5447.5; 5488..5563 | -0.03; 0.75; 0.989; 0.921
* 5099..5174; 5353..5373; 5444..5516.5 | -0.08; 0.789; 0.97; 0.909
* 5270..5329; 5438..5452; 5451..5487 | 0.02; 0.959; 0.977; 0.974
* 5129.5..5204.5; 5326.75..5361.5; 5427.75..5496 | -0.09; 0.753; 0.966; 0.881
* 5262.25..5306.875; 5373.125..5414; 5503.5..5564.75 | 0.00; 0.924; 0.99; 0.953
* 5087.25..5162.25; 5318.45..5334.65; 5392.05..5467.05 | -0.01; 0.831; 0.953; 0.912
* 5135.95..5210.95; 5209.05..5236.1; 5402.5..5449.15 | -0.16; 0.742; 0.946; 0.782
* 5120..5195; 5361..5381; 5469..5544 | -0.09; 0.745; 0.981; 0.889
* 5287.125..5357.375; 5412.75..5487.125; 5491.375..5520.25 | 0.01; 0.966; 0.98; 0.976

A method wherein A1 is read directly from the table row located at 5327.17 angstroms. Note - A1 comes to 0.8014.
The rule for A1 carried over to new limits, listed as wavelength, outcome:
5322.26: 0.9734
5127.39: 0.8042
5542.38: 0.9918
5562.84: 0.9651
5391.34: 0.9698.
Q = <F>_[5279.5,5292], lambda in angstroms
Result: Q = 0.982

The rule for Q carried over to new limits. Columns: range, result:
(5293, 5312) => 0.973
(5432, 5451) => 0.946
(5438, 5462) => 0.967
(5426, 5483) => 0.961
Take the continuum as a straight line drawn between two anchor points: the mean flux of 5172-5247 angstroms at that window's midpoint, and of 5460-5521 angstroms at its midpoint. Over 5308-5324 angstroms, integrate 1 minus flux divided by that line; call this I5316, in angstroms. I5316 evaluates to -2.05 angstroms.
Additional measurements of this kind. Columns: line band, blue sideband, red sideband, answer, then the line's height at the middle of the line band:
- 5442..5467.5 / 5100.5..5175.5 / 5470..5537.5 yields -0.26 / 0.952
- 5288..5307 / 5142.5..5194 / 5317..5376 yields -1.86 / 0.889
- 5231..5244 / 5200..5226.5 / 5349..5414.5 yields -1.27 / 0.876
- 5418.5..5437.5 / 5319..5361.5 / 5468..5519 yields 0.30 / 0.968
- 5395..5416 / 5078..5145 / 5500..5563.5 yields 0.35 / 0.943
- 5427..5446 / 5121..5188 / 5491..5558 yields -0.37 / 0.929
